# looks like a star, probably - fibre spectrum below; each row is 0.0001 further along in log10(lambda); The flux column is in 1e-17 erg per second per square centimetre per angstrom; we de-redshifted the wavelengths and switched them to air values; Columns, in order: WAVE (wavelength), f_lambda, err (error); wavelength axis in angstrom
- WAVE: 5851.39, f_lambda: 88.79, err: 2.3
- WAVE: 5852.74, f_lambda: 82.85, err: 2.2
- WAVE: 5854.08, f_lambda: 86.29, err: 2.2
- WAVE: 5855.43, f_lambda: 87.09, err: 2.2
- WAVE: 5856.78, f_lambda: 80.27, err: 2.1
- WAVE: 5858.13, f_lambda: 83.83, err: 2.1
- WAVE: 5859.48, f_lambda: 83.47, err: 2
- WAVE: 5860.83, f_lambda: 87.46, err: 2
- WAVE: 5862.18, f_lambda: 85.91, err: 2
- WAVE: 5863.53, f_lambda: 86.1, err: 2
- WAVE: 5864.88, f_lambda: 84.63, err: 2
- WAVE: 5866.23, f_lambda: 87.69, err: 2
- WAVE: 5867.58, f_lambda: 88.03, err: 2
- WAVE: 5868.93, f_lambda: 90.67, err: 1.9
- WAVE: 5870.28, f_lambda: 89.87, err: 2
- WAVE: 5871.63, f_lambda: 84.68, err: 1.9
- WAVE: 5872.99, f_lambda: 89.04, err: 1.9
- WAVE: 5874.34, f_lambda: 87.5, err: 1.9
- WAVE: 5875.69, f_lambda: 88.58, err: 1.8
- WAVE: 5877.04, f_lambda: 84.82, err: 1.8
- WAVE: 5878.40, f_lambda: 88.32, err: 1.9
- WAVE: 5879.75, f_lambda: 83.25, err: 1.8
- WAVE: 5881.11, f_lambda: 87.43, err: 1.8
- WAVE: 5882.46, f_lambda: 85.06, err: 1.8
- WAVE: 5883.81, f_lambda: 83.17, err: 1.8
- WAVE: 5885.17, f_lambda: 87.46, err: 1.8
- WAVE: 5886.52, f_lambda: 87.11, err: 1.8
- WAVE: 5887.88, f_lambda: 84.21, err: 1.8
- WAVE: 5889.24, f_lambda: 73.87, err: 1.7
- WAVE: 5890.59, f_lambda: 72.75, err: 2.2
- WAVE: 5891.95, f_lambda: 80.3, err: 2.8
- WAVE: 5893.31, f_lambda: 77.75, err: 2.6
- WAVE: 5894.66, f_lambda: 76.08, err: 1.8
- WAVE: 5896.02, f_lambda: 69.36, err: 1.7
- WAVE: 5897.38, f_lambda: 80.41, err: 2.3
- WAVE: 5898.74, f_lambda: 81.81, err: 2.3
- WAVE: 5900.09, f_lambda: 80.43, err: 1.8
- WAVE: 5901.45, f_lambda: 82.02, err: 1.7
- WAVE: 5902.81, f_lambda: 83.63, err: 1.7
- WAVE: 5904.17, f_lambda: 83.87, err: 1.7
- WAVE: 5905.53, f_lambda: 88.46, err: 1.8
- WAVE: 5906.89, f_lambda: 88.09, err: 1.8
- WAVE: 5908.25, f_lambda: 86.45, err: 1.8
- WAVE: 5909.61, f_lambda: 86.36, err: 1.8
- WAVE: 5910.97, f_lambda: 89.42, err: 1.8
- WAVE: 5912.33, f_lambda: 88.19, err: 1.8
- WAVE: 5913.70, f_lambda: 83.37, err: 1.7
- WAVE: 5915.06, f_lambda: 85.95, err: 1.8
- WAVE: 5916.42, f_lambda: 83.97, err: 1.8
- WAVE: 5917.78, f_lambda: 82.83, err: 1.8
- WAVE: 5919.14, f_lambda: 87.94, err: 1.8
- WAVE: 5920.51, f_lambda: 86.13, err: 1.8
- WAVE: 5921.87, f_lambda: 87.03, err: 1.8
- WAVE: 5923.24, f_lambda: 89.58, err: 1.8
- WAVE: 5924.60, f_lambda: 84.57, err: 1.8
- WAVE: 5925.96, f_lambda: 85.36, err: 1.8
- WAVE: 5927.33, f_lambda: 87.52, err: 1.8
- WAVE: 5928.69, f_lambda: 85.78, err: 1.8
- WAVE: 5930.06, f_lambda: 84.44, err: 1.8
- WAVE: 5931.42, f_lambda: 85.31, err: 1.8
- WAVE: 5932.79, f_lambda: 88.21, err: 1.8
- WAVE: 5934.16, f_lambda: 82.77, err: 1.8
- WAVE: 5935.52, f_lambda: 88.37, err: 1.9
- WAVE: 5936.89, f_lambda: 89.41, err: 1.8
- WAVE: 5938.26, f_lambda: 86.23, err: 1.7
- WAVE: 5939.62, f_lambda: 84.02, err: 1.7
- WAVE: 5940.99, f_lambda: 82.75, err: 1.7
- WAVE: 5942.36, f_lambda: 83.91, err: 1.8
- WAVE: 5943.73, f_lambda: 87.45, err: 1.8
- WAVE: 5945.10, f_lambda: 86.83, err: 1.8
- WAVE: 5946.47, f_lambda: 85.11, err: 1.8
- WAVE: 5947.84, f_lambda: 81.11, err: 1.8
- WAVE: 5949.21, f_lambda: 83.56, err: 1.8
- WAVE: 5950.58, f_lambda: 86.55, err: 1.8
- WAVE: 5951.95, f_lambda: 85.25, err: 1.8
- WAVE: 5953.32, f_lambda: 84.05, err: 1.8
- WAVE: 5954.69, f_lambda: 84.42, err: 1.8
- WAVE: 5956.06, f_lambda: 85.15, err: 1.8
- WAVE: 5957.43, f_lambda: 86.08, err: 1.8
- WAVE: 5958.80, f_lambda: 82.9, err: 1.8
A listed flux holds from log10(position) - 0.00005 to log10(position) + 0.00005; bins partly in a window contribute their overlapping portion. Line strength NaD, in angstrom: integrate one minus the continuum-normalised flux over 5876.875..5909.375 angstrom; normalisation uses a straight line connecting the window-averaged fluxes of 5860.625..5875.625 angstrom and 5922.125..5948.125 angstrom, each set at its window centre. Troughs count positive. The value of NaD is 1.7 angstrom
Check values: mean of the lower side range 87.5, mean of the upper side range 85.8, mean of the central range 82.3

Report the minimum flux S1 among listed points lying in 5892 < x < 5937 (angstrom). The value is 69.36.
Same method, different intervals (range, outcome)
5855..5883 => 80.27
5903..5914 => 83.37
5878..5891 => 72.75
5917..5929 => 82.83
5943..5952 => 81.11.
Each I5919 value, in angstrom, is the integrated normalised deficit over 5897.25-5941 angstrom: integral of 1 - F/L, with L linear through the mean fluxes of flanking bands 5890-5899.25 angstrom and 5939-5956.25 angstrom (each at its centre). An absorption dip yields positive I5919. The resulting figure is -2.83 angstrom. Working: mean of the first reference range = 76.8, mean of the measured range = 85.6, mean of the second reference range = 84.6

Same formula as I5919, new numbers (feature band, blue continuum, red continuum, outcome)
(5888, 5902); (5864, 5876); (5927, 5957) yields 1.5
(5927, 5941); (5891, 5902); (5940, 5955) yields -0.5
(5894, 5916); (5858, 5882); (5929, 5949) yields 0.7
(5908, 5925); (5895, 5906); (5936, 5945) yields -0.7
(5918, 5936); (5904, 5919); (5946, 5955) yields -0.2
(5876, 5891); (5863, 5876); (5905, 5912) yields 0.7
